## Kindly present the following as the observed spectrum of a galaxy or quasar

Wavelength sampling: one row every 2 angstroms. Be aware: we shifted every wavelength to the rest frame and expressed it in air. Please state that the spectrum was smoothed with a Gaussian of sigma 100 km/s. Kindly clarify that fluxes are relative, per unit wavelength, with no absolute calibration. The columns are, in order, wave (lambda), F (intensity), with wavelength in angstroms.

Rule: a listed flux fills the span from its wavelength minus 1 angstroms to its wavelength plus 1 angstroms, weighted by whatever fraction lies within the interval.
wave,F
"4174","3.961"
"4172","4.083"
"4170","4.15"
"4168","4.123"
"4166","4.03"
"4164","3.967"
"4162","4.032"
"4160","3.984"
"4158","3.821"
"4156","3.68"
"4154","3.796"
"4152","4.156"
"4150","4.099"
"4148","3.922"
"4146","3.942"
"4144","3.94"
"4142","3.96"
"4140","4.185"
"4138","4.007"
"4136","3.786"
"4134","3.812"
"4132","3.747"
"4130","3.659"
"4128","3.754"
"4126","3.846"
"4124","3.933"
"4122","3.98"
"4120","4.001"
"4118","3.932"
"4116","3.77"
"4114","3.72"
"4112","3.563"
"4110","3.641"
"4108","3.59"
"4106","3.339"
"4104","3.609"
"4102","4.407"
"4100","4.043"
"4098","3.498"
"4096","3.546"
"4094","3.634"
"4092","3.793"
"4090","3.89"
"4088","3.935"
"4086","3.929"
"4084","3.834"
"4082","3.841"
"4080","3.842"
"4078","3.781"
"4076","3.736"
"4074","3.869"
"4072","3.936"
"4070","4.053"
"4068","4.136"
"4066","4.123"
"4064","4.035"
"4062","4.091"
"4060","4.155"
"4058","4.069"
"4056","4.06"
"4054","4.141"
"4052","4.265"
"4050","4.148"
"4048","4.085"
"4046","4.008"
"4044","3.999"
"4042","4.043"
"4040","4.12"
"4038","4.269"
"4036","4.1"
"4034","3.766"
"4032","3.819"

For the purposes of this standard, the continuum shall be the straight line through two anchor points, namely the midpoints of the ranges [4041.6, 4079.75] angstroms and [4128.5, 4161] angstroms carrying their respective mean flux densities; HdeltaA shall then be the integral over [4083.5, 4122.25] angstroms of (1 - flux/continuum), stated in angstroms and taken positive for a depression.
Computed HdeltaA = 1.9 angstroms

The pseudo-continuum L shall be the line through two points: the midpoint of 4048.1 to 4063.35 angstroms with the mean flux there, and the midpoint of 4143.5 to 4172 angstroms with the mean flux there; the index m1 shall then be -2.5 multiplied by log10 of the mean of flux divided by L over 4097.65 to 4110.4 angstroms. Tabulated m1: 0.086 mag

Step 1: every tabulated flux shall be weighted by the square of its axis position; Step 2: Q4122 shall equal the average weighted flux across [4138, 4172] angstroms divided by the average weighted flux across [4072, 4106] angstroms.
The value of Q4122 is 1.1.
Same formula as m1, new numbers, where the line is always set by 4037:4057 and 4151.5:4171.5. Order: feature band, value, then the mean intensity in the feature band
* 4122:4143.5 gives 0.04 mag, 3.88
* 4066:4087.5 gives 0.05 mag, 3.91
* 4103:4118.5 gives 0.11 mag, 3.64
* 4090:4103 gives 0.06 mag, 3.83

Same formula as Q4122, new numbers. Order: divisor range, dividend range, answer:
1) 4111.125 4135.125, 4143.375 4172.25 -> 1.06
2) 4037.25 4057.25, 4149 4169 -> 1.02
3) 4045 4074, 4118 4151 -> 0.99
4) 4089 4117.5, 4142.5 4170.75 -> 1.10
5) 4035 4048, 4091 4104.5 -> 0.95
